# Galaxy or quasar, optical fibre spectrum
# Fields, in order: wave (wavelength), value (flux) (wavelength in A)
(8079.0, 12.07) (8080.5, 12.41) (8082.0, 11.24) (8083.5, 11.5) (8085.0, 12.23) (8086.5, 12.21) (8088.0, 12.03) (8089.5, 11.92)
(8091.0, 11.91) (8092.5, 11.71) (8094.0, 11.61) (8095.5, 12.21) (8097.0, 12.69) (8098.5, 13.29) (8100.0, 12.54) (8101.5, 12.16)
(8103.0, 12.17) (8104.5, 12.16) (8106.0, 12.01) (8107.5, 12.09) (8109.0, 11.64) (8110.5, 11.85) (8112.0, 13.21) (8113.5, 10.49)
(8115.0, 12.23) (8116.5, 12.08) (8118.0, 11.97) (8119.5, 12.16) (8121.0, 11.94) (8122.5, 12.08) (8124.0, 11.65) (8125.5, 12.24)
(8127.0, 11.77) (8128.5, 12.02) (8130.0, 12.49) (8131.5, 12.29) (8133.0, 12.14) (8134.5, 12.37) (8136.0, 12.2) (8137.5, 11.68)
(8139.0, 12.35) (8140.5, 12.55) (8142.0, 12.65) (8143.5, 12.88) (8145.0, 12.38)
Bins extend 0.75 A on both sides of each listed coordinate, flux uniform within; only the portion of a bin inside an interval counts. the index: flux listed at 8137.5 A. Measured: 11.68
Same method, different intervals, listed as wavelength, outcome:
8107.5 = 12.09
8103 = 12.17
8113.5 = 10.49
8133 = 12.14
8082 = 11.24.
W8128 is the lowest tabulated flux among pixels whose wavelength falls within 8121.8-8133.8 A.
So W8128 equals 11.65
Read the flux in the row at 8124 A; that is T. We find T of 11.65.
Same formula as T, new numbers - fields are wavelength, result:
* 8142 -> 12.65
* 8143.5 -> 12.88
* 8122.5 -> 12.08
